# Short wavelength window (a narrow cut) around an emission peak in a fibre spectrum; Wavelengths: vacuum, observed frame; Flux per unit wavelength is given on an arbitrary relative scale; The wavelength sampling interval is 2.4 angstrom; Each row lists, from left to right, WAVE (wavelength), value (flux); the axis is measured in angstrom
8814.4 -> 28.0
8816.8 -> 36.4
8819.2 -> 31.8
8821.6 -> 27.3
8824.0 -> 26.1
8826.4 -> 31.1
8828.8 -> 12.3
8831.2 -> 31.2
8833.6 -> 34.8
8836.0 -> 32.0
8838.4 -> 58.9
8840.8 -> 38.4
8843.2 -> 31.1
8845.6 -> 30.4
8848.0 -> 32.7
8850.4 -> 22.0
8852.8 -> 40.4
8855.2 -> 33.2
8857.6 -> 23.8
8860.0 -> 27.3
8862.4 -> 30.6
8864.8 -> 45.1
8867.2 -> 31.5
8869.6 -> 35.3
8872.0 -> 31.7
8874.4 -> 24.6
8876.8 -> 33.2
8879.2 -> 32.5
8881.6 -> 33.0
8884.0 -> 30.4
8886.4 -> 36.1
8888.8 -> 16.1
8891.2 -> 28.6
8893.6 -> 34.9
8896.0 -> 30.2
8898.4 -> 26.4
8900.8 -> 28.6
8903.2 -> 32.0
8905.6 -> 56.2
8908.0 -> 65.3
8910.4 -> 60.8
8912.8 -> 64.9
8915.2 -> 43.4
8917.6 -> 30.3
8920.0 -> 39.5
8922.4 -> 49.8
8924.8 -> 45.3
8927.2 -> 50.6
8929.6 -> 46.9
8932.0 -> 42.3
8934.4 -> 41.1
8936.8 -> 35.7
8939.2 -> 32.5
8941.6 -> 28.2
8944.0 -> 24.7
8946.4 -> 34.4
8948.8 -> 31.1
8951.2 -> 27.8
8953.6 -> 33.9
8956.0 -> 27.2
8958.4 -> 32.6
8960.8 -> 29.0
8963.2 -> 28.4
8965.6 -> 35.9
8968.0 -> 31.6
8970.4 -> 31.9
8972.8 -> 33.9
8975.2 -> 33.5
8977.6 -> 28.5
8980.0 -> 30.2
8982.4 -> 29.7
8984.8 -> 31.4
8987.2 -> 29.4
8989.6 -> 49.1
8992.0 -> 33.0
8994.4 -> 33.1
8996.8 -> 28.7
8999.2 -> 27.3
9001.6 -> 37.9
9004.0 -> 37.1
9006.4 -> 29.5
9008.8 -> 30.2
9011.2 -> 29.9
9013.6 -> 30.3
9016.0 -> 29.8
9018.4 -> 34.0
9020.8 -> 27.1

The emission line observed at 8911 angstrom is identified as [S II] 6716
